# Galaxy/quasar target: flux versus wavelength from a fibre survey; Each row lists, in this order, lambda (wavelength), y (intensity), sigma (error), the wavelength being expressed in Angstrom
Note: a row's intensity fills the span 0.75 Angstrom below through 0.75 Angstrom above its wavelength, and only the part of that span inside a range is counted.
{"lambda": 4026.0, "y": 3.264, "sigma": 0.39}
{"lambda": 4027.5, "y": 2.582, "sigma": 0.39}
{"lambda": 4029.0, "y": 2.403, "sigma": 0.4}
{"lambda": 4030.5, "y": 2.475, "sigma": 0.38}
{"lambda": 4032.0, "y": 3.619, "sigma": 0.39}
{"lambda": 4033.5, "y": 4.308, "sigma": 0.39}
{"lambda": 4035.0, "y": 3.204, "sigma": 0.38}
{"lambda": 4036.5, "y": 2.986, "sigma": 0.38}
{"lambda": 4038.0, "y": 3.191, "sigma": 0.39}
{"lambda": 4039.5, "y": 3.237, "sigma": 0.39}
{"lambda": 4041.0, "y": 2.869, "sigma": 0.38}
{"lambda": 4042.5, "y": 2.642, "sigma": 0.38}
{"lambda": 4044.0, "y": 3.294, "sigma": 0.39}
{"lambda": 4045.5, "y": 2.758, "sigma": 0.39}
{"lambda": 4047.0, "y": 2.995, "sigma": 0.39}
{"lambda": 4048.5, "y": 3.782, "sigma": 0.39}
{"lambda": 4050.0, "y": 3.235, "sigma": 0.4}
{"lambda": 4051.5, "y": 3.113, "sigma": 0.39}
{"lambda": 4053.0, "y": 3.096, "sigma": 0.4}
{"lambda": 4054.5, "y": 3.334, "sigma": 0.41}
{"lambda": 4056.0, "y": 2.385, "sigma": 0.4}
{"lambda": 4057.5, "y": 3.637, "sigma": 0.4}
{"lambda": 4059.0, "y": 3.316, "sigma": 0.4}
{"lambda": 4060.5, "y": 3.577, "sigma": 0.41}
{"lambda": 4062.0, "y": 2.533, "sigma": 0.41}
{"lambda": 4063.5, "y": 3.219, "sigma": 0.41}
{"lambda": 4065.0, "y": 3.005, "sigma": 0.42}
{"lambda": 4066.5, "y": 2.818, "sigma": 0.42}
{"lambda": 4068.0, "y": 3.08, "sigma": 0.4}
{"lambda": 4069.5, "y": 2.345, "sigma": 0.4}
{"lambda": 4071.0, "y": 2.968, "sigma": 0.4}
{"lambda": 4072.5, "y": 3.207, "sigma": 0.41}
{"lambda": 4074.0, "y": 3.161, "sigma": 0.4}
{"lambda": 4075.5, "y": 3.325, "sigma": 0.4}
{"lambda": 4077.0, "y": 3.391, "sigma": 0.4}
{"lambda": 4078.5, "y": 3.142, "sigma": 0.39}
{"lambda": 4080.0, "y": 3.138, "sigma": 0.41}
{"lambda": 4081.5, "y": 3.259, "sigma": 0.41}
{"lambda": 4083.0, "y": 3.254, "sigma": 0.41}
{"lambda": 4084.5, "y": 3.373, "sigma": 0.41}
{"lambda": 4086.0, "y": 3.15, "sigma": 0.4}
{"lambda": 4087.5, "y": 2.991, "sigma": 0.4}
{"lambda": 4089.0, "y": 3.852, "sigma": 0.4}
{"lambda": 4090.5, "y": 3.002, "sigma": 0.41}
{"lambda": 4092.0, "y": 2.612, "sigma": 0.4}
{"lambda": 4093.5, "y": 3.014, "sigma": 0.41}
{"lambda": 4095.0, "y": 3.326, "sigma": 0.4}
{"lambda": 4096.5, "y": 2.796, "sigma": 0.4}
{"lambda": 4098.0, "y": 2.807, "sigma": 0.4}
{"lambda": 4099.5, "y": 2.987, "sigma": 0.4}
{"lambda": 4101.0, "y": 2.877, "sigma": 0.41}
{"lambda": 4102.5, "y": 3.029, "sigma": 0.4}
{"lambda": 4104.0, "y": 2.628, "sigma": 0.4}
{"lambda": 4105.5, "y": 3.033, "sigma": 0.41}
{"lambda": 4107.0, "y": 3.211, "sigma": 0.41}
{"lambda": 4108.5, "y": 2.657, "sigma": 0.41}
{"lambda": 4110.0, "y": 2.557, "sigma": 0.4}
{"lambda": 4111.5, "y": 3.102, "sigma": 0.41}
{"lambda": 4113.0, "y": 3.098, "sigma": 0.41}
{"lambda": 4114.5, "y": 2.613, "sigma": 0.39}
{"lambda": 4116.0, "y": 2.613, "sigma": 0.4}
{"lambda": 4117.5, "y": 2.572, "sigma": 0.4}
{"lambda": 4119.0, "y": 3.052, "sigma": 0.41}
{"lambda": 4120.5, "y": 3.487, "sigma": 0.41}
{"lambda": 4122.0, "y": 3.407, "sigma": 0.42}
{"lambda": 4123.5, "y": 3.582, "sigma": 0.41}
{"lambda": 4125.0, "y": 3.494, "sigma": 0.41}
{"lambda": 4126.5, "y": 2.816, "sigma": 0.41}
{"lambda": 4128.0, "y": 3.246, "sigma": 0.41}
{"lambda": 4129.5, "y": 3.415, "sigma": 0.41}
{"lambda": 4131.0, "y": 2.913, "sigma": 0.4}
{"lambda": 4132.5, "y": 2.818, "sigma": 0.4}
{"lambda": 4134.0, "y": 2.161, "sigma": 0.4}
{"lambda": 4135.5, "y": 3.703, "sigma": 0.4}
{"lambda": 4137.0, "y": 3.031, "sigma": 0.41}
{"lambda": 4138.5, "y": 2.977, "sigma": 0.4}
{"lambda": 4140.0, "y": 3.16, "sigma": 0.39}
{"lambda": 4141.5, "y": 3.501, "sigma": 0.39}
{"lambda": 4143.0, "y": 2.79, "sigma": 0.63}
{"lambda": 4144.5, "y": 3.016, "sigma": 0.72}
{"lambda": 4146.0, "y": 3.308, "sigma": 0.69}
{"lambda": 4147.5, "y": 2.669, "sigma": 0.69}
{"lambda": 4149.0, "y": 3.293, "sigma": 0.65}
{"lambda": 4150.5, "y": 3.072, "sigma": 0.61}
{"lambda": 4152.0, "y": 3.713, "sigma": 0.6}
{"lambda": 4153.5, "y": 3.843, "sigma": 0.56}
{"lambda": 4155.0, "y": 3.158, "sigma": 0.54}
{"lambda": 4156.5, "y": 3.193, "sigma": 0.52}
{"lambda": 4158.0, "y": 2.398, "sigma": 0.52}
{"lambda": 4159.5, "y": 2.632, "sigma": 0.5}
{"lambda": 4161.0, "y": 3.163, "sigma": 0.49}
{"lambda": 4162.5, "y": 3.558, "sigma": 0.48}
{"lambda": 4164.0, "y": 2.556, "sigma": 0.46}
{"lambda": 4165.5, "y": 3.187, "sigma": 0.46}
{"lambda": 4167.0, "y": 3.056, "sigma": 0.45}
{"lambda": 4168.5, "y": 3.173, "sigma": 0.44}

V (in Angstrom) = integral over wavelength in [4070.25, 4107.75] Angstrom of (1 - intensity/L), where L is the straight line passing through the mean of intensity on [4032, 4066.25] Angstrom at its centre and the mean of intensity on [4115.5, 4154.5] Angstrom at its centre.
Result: 0.70 Angstrom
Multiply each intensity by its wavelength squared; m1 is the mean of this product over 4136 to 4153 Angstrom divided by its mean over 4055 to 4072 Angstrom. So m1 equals 1.1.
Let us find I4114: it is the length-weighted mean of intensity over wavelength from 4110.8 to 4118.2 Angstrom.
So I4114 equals 2.8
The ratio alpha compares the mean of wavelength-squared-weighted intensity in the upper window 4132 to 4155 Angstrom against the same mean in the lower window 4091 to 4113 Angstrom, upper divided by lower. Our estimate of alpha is 1.1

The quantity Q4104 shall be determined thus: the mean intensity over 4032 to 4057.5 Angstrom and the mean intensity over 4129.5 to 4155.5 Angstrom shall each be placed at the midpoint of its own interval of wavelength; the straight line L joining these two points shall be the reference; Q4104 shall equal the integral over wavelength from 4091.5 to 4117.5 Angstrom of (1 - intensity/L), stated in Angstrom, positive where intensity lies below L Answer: 2.29 Angstrom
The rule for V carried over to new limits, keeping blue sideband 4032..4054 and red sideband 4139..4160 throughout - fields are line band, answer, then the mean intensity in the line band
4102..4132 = 1.22 Angstrom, 3.02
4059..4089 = 0.56 Angstrom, 3.13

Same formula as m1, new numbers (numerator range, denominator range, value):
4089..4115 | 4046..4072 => 0.97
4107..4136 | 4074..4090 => 0.94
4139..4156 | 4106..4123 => 1.11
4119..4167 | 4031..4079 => 1.04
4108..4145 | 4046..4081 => 1.00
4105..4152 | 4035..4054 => 1.02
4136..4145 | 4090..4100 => 1.08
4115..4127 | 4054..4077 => 1.05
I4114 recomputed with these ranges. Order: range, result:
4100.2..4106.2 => 2.89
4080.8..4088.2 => 3.21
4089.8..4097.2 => 2.95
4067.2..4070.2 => 2.72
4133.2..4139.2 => 2.97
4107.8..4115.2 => 2.81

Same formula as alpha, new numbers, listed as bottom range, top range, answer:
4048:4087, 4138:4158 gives 1.05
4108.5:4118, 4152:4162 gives 1.16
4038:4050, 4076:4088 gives 1.06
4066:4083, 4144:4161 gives 1.05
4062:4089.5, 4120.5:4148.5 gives 1.03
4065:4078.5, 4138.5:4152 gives 1.07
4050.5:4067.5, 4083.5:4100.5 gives 1.01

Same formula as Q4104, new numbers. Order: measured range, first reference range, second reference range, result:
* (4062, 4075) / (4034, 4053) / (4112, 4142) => 0.6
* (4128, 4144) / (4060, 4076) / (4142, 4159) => 0.3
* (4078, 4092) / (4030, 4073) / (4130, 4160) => -0.5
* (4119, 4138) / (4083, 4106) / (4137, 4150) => -0.6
